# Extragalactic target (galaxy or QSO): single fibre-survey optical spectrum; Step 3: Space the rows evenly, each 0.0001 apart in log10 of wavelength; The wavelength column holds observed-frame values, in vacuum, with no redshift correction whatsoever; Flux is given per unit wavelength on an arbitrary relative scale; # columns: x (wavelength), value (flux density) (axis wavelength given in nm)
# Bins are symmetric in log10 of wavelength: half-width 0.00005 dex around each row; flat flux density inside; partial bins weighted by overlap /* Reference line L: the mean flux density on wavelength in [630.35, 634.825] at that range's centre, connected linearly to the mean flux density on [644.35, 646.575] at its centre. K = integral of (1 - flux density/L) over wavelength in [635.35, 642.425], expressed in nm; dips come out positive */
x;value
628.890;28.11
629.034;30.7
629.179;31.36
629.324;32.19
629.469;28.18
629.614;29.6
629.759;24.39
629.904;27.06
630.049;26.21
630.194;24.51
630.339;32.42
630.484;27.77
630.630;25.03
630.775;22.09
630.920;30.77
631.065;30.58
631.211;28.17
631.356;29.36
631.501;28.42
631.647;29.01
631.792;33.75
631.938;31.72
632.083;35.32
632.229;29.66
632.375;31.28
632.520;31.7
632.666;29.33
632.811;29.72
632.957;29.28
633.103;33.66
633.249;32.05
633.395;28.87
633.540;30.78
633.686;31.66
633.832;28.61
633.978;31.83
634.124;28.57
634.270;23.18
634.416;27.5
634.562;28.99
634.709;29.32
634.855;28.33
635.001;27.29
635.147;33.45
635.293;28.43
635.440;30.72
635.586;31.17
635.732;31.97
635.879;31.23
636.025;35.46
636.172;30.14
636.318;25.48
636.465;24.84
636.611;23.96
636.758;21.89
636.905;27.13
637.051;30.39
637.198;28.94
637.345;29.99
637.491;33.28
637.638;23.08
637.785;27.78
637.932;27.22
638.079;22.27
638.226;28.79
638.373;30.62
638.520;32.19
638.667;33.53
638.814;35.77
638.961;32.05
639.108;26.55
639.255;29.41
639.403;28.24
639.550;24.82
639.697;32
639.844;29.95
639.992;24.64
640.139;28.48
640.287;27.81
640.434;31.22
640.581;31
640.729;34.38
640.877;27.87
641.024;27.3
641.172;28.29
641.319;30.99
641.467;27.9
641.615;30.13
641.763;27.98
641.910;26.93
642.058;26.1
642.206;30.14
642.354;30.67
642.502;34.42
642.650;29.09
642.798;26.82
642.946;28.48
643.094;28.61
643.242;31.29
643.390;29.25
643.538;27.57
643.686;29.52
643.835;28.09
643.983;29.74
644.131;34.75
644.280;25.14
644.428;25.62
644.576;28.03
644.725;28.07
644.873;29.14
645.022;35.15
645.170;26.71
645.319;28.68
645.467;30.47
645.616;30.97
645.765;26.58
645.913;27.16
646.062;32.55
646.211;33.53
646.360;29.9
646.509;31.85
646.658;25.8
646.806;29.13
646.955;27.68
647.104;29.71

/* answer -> 0.14 nm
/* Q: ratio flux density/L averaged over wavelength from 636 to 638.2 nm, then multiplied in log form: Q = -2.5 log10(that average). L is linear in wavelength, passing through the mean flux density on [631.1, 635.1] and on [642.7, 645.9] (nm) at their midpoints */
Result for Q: 0.087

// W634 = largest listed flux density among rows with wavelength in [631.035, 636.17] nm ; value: 35.46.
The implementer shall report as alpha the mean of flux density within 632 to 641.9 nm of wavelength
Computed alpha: 29.4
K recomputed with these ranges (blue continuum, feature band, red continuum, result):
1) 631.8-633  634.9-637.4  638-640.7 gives 0.109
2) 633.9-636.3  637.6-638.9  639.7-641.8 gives 0.011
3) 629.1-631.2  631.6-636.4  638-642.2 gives -0.306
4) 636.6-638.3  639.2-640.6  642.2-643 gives -0.008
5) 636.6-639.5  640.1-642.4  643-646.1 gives -0.021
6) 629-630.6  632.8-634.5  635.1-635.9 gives 0.032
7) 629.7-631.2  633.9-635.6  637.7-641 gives -0.047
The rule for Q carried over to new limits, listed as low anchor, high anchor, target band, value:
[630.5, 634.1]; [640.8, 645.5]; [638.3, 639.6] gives -0.037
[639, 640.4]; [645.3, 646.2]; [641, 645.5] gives 0.001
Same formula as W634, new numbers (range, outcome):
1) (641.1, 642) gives 30.99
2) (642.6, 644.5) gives 34.75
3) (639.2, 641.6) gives 34.38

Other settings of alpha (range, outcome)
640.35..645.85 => 29.3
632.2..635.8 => 29.9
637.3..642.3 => 29.1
